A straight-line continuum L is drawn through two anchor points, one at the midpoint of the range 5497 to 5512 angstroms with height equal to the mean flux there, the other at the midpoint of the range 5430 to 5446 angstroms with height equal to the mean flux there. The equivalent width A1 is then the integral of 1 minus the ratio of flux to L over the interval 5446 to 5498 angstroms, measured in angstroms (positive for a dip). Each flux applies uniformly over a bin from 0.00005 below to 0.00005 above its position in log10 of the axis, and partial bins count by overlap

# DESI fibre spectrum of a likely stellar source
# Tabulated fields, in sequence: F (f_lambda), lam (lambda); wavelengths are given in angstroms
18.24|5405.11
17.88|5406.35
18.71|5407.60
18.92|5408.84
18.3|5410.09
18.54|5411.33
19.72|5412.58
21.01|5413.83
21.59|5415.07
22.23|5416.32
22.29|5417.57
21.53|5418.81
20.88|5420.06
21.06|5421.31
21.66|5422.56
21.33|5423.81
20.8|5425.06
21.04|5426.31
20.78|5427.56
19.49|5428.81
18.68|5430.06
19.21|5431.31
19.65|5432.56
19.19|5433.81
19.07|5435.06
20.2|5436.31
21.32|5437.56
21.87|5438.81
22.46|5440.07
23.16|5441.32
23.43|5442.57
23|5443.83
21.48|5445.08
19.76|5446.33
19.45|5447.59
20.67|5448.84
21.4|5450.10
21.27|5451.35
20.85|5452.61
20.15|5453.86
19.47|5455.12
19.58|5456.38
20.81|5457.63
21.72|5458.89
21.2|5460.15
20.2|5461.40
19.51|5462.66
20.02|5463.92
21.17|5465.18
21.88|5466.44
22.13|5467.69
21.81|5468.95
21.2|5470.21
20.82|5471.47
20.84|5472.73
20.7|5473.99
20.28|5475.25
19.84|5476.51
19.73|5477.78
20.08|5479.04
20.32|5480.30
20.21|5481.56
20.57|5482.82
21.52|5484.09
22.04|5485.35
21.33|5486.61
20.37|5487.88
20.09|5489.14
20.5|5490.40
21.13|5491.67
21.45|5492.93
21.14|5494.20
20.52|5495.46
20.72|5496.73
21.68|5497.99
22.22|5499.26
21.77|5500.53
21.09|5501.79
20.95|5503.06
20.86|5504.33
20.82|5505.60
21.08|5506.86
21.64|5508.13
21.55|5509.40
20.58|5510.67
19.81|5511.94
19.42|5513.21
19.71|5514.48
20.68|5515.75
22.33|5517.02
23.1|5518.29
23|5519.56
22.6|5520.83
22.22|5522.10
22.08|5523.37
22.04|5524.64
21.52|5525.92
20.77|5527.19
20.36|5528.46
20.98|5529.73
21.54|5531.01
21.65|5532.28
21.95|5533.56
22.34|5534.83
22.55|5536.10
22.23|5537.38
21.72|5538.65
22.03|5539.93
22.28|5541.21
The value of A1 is 1.0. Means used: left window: 21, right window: 21.2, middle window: 20.7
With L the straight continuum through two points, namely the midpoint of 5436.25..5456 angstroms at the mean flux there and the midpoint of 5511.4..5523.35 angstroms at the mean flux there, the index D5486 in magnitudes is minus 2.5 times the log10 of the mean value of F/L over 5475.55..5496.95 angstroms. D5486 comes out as 0.037 mag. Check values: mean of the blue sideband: 21.2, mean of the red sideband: 21.5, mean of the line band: 20.7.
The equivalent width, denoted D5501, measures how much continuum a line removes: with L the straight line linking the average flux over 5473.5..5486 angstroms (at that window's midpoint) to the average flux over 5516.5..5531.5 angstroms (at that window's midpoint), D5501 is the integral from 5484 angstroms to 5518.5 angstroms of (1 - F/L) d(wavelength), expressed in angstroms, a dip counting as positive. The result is 0.2 angstroms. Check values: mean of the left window 20.5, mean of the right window 21.9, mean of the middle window 21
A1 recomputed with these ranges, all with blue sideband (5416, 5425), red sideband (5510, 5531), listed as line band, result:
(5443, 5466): 0.8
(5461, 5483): 0.8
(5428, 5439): 0.9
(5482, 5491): 0.2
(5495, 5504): 0.0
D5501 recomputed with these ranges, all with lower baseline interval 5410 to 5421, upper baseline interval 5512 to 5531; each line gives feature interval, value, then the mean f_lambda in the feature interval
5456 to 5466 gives 0.2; 20.6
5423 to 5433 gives 0.3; 20.2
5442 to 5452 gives -0.1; 21.3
